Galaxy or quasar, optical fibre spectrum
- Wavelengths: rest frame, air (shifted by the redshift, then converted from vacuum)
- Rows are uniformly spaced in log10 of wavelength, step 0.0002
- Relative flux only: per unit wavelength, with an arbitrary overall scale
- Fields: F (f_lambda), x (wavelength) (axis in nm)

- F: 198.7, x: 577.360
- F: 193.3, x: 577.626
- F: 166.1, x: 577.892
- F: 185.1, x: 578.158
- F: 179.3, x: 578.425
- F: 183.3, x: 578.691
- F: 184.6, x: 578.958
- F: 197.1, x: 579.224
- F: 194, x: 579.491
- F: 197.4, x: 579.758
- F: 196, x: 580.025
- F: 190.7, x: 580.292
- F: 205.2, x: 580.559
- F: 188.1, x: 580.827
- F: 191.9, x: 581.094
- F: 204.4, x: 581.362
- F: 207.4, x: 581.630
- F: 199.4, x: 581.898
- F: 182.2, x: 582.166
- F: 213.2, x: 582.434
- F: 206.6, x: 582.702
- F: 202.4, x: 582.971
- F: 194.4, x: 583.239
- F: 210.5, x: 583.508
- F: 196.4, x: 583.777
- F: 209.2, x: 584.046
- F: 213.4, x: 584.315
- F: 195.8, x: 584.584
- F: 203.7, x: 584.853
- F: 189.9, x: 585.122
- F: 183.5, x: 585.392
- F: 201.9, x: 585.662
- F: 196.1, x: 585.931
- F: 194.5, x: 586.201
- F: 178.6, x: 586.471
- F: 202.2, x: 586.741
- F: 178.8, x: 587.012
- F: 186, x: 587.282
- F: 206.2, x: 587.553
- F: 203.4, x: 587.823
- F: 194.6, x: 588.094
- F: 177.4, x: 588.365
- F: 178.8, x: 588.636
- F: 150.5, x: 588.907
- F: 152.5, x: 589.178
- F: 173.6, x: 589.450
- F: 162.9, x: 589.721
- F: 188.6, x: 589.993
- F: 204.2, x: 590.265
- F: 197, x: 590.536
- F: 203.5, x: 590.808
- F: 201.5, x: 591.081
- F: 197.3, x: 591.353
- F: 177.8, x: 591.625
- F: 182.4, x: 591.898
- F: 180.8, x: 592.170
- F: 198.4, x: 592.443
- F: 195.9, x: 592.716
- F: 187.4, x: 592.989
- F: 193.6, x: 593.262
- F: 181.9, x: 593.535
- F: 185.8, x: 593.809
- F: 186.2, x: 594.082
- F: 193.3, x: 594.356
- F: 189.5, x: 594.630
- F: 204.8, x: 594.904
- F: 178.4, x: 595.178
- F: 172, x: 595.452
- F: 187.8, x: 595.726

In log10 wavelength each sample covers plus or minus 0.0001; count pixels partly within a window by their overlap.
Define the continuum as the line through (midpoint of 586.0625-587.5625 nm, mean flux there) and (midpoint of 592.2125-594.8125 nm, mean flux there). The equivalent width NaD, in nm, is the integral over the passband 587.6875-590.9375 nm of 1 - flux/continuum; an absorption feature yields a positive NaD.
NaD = 0.13 nm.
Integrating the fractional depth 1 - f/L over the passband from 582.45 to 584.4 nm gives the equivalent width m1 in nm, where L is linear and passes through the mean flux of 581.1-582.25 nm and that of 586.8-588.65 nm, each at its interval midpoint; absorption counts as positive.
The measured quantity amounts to -0.090 nm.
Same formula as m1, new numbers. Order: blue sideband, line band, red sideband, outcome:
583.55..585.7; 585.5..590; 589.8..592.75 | 0.290 nm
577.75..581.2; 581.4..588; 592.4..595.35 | -0.305 nm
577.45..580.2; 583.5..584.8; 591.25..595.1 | -0.110 nm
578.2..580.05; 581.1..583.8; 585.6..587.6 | -0.151 nm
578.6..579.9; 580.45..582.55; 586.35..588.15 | -0.075 nm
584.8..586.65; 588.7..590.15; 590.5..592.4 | 0.189 nm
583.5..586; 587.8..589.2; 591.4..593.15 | 0.129 nm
